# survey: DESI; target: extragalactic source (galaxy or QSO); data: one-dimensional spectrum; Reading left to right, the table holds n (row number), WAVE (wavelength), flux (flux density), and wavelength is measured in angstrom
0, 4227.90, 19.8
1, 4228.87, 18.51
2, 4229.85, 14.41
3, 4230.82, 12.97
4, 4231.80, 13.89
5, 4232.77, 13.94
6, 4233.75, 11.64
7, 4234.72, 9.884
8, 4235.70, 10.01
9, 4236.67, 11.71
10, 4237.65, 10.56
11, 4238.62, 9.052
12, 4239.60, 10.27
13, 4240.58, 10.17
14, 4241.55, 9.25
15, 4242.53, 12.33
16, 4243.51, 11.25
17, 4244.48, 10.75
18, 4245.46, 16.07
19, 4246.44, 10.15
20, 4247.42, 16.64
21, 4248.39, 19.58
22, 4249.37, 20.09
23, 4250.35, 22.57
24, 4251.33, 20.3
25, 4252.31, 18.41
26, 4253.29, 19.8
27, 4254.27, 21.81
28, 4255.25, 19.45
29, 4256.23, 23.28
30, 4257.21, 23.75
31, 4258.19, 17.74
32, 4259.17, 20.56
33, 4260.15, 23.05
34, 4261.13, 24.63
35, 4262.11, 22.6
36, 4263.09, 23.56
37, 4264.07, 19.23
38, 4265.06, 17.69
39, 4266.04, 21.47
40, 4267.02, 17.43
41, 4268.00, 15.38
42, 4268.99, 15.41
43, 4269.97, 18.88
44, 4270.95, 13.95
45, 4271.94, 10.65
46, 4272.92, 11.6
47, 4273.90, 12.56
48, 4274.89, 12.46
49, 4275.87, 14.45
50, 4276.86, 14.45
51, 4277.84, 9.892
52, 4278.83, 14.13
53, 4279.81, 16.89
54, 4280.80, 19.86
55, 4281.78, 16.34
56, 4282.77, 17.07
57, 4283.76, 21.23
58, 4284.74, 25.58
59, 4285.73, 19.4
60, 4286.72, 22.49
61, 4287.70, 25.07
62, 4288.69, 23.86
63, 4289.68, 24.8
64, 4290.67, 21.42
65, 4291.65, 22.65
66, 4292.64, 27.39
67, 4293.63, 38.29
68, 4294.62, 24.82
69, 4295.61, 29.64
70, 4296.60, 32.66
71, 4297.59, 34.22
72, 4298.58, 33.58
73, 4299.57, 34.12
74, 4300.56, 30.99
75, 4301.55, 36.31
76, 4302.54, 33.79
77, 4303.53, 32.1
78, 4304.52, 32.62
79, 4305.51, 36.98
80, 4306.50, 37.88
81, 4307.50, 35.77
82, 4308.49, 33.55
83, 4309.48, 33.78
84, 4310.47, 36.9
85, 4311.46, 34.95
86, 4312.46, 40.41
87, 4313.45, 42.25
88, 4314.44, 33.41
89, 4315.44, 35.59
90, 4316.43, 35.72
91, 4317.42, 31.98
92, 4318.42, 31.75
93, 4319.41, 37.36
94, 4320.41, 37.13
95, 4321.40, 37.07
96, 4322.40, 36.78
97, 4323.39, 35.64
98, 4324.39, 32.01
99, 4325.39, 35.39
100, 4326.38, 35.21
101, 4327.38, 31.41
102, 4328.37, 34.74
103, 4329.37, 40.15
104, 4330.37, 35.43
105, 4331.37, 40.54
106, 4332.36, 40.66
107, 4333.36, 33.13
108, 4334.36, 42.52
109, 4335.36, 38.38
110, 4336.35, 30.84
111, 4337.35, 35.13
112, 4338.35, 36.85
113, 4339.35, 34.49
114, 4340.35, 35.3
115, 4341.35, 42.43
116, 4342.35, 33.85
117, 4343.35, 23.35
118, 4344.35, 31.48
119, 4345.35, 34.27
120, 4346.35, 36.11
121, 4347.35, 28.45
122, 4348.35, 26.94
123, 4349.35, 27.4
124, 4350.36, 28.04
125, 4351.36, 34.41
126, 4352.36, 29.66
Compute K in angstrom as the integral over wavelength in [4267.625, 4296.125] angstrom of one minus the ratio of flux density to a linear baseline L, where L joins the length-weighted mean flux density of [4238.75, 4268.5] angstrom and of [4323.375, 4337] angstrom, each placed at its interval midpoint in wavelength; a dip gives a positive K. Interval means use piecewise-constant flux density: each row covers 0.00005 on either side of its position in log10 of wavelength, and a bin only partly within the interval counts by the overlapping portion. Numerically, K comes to 6.41 angstrom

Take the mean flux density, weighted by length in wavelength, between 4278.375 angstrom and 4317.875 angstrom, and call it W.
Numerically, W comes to 29.5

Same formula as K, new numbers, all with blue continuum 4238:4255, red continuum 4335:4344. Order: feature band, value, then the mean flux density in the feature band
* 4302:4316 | -3.8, 35.7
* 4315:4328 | -1.8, 34.9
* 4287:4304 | -2.8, 29.7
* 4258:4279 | 2.7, 16.9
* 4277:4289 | 2.0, 19.1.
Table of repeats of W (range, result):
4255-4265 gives 21.7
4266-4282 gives 14.8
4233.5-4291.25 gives 17.1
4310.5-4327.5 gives 35.7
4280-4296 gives 23.6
